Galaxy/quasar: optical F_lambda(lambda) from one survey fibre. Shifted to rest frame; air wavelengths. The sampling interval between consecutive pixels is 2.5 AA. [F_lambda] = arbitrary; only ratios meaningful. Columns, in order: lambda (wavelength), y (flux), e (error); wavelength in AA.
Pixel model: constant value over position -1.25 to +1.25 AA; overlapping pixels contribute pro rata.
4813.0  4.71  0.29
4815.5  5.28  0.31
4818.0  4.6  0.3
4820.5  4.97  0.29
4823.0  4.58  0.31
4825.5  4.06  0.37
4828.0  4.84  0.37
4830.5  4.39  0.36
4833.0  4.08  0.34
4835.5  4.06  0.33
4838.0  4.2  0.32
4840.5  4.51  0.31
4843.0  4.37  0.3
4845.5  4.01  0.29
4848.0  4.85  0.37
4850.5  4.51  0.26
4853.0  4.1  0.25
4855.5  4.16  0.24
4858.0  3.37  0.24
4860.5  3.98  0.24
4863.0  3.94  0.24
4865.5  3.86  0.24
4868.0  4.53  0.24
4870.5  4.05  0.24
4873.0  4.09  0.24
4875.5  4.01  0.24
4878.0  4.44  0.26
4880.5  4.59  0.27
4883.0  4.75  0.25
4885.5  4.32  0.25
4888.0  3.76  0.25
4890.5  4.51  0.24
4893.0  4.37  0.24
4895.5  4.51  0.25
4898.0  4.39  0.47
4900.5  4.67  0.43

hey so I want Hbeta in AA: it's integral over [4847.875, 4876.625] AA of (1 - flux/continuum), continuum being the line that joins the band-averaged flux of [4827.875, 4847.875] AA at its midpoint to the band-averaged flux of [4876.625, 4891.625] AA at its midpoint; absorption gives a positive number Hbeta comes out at 1.71 AA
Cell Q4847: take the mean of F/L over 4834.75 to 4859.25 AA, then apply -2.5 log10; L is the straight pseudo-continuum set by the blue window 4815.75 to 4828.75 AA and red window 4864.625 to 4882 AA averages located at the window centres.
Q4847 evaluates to 0.059 mag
